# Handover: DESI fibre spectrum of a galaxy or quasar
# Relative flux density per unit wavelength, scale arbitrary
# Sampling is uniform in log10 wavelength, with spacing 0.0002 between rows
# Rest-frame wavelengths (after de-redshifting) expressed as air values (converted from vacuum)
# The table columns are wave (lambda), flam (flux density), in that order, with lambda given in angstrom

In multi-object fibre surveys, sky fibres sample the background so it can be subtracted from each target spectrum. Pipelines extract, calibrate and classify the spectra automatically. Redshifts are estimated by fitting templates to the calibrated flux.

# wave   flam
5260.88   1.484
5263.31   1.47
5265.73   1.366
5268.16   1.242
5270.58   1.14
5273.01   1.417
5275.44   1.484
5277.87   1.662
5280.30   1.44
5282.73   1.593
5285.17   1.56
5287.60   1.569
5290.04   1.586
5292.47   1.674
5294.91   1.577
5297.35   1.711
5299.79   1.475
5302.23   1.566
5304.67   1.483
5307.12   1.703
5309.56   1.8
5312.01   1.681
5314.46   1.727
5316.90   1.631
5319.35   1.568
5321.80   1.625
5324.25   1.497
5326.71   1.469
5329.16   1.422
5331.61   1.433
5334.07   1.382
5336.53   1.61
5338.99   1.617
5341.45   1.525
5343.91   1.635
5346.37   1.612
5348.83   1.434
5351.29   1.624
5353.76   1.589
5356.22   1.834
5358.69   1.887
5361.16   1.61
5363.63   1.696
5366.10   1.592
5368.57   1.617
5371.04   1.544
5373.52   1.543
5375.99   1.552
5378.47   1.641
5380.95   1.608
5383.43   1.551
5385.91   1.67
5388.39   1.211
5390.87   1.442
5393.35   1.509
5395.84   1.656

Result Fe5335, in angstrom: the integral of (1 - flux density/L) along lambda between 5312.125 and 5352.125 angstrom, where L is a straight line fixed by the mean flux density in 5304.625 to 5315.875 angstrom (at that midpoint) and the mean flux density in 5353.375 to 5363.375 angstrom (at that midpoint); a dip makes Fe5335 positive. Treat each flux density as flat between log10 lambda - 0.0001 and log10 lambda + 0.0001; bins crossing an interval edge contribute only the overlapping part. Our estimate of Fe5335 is 3.8 angstrom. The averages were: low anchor 1.7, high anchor 1.74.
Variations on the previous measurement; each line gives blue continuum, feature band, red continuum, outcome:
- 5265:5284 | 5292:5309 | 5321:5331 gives -1.7 angstrom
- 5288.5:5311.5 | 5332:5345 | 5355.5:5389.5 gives 0.6 angstrom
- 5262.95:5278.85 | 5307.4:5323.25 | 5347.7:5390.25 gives -2.0 angstrom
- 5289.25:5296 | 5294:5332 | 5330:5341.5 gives -0.6 angstrom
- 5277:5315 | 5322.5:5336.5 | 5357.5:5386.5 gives 1.3 angstrom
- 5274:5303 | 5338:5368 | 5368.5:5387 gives -1.0 angstrom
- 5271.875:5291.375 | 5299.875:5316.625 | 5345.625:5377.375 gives -0.8 angstrom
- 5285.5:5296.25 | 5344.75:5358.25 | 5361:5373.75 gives -0.3 angstrom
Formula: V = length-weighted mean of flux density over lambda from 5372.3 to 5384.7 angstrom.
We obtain 1.58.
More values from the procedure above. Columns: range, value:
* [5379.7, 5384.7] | 1.58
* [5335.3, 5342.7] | 1.58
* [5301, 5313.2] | 1.65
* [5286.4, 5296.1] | 1.6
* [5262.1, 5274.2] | 1.33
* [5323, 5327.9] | 1.48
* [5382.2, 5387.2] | 1.61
